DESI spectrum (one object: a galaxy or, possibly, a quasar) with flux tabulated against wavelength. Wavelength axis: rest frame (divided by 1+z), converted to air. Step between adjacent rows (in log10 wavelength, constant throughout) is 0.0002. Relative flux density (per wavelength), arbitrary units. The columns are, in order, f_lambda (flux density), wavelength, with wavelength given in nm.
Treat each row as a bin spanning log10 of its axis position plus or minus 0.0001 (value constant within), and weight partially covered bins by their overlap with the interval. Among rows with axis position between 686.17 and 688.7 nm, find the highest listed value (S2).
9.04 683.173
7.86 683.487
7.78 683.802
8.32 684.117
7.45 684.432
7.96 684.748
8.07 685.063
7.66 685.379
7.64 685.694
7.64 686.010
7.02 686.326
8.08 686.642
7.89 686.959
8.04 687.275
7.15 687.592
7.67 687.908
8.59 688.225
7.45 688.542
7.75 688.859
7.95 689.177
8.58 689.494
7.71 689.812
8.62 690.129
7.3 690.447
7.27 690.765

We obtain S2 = 8.59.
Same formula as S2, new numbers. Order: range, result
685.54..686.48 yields 7.64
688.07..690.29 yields 8.62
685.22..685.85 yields 7.66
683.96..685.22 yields 8.32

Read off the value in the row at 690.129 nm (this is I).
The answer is 8.62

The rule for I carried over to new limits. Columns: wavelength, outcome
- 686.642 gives 8.08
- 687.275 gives 8.04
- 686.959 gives 7.89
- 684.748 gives 7.96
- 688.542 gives 7.45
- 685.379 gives 7.66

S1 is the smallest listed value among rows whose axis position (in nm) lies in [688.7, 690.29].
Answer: 7.71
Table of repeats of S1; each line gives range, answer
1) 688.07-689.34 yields 7.45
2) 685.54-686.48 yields 7.02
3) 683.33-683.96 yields 7.78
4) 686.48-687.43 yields 7.89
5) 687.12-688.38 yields 7.15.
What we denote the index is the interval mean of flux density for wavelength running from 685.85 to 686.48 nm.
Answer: 7.33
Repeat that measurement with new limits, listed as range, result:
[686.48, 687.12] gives 7.98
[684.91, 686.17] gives 7.75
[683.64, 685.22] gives 7.91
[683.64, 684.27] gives 8.04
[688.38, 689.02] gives 7.6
